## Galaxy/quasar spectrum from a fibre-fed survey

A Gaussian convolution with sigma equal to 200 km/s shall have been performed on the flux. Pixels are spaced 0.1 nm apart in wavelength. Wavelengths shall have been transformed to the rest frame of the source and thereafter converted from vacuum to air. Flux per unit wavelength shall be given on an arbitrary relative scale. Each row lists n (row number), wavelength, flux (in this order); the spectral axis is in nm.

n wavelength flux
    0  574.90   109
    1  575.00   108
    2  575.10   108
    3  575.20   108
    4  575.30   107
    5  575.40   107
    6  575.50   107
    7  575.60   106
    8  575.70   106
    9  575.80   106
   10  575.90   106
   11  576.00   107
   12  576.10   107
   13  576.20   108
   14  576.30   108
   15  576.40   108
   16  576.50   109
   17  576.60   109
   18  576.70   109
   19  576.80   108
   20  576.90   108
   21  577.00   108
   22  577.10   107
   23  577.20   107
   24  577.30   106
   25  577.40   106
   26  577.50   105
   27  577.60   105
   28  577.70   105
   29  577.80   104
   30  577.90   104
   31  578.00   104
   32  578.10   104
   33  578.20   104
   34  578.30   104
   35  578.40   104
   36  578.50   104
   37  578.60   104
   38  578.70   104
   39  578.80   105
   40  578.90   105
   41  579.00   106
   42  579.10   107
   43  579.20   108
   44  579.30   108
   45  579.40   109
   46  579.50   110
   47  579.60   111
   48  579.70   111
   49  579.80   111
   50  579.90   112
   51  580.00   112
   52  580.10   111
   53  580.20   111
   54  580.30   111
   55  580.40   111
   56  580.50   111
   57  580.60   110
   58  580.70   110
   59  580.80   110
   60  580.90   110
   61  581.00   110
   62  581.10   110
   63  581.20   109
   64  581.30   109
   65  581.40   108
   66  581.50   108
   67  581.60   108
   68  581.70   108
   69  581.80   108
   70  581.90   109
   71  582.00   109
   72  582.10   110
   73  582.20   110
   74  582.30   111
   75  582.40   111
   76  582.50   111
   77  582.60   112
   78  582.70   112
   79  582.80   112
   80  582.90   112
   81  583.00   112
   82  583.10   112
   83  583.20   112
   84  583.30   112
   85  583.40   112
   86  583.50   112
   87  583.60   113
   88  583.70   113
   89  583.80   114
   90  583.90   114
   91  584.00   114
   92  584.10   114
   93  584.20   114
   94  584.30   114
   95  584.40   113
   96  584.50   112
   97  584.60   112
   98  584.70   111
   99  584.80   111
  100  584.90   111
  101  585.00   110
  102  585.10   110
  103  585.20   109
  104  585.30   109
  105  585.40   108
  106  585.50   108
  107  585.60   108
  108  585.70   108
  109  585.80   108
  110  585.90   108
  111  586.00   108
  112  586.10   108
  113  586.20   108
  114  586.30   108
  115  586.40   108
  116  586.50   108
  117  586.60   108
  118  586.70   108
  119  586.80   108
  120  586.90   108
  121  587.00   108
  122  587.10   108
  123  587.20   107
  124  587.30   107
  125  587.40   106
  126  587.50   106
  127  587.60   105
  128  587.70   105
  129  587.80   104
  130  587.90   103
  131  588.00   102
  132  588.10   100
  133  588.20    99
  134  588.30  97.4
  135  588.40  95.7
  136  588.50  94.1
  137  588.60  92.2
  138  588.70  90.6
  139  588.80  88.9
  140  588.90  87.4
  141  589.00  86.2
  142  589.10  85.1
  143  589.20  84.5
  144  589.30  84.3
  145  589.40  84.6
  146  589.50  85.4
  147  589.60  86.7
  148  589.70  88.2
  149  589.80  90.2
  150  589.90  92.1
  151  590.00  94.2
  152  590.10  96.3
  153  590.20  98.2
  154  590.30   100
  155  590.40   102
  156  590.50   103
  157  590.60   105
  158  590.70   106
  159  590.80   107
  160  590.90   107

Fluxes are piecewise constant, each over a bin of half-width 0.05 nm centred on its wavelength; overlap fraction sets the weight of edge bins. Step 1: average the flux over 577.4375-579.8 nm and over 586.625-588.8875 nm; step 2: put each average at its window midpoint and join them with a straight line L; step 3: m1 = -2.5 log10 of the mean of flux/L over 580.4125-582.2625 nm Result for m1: -0.047 mag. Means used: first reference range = 106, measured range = 109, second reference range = 102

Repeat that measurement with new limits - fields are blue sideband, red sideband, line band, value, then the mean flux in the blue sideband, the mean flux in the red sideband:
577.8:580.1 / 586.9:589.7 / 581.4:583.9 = -0.083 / 107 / 96.5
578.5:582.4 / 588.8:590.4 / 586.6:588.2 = -0.119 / 109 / 89.9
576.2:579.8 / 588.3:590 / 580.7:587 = -0.136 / 107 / 88.9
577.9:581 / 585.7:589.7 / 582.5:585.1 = -0.086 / 108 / 99.9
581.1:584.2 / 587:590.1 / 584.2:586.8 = -0.060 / 111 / 95.5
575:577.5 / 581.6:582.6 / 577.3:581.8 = 0.009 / 107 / 110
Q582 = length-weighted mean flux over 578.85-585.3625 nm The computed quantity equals 111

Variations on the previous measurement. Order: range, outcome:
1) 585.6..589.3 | 102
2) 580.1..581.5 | 110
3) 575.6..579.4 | 106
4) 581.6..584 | 111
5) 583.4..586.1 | 111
